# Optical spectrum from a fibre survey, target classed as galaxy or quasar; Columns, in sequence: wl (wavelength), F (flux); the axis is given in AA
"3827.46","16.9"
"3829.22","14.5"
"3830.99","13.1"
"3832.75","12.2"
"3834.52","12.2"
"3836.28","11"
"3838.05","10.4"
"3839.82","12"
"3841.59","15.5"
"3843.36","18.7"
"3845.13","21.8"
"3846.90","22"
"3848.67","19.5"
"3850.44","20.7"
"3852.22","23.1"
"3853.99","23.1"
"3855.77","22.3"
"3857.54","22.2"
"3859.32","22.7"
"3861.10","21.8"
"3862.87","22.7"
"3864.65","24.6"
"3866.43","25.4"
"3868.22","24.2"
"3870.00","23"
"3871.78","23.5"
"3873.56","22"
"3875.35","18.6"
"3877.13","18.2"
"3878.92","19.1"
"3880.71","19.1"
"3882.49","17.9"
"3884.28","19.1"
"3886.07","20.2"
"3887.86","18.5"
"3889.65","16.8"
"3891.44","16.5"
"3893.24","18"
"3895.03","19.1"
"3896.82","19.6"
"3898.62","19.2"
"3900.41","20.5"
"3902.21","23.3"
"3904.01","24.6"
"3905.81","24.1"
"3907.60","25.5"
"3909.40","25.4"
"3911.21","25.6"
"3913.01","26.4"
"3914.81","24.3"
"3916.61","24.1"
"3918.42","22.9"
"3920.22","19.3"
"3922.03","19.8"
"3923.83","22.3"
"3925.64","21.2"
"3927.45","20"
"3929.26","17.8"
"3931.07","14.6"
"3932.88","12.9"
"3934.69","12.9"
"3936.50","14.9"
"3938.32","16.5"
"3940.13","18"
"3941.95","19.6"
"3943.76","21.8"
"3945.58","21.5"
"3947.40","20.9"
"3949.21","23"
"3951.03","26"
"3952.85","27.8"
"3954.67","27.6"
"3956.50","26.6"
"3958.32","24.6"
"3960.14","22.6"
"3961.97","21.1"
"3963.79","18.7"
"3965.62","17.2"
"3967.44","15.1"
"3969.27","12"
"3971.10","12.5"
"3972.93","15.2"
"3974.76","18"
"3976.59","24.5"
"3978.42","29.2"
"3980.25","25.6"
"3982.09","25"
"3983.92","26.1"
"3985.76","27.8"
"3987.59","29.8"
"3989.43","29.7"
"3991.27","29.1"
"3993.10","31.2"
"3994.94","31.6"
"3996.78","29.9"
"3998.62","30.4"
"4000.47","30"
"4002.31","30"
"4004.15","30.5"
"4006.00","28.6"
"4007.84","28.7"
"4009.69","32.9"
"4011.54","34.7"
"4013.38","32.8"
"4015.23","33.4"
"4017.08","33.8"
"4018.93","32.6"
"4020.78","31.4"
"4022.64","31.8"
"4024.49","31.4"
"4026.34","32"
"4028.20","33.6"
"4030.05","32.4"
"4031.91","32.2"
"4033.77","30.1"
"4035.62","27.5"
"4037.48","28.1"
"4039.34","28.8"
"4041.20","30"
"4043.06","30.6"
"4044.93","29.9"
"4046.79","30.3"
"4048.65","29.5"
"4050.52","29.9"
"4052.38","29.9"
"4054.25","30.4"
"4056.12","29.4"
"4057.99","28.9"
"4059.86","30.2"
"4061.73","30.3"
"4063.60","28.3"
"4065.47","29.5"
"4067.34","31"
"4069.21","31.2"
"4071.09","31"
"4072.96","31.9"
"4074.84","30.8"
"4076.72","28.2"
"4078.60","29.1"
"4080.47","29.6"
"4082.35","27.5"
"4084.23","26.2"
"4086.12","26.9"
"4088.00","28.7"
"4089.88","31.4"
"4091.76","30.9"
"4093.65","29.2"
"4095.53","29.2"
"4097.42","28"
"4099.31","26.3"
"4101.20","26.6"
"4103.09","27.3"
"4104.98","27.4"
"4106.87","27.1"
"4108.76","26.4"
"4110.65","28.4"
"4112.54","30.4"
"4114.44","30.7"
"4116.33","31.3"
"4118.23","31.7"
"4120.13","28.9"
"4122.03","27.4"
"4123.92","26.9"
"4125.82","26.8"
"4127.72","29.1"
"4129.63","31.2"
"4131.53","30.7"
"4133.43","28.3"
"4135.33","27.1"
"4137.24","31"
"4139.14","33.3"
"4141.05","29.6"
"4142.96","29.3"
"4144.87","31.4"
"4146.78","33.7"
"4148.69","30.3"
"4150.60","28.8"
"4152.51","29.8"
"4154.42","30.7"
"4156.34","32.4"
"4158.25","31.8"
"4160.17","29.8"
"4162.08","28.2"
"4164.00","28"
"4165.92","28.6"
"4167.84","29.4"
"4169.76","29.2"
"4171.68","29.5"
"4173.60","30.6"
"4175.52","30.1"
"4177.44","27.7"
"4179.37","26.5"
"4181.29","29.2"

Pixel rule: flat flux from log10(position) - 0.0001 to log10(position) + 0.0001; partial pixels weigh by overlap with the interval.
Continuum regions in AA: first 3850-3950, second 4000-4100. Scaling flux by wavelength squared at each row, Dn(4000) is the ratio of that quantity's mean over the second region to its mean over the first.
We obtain 1.57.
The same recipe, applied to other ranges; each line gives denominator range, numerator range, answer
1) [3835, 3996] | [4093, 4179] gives 1.54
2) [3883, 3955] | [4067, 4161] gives 1.56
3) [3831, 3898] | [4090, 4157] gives 1.73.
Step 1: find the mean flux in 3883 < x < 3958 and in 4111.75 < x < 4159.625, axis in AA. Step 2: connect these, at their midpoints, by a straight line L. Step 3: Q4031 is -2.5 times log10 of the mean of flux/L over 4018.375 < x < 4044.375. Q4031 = -0.200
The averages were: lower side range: 21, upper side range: 30.1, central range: 30.8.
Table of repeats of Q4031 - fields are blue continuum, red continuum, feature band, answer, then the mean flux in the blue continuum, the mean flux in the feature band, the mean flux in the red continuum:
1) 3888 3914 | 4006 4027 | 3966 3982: 0.42 mag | 21.7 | 19.3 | 32.2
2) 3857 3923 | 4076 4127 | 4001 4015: -0.22 mag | 21.6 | 31.3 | 28.5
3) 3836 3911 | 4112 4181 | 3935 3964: 0.06 mag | 20.5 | 21.8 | 29.7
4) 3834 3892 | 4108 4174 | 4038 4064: -0.13 mag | 19.7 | 29.7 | 29.7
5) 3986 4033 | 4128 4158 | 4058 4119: 0.06 mag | 31.3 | 29.1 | 30.5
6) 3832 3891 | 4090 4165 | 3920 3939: 0.25 mag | 19.5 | 17.4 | 29.4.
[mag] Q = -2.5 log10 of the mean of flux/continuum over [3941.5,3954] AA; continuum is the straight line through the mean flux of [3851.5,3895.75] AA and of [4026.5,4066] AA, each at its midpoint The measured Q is 0.07 mag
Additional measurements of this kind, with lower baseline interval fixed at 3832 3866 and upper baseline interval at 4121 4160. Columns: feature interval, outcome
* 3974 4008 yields -0.16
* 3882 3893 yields 0.13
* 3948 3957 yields -0.14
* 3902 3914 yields -0.18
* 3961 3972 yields 0.40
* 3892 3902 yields 0.07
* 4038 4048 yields -0.14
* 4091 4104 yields 0.01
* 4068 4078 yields -0.12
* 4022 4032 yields -0.25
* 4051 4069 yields -0.11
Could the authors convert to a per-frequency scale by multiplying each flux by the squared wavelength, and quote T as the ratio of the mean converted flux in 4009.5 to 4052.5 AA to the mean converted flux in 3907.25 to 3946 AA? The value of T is 1.63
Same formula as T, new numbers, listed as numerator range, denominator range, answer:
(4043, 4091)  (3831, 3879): 1.68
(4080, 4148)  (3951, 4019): 1.17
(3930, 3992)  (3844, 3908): 1.06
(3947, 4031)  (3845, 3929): 1.32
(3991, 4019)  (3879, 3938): 1.63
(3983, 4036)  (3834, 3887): 1.67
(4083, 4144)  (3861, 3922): 1.50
